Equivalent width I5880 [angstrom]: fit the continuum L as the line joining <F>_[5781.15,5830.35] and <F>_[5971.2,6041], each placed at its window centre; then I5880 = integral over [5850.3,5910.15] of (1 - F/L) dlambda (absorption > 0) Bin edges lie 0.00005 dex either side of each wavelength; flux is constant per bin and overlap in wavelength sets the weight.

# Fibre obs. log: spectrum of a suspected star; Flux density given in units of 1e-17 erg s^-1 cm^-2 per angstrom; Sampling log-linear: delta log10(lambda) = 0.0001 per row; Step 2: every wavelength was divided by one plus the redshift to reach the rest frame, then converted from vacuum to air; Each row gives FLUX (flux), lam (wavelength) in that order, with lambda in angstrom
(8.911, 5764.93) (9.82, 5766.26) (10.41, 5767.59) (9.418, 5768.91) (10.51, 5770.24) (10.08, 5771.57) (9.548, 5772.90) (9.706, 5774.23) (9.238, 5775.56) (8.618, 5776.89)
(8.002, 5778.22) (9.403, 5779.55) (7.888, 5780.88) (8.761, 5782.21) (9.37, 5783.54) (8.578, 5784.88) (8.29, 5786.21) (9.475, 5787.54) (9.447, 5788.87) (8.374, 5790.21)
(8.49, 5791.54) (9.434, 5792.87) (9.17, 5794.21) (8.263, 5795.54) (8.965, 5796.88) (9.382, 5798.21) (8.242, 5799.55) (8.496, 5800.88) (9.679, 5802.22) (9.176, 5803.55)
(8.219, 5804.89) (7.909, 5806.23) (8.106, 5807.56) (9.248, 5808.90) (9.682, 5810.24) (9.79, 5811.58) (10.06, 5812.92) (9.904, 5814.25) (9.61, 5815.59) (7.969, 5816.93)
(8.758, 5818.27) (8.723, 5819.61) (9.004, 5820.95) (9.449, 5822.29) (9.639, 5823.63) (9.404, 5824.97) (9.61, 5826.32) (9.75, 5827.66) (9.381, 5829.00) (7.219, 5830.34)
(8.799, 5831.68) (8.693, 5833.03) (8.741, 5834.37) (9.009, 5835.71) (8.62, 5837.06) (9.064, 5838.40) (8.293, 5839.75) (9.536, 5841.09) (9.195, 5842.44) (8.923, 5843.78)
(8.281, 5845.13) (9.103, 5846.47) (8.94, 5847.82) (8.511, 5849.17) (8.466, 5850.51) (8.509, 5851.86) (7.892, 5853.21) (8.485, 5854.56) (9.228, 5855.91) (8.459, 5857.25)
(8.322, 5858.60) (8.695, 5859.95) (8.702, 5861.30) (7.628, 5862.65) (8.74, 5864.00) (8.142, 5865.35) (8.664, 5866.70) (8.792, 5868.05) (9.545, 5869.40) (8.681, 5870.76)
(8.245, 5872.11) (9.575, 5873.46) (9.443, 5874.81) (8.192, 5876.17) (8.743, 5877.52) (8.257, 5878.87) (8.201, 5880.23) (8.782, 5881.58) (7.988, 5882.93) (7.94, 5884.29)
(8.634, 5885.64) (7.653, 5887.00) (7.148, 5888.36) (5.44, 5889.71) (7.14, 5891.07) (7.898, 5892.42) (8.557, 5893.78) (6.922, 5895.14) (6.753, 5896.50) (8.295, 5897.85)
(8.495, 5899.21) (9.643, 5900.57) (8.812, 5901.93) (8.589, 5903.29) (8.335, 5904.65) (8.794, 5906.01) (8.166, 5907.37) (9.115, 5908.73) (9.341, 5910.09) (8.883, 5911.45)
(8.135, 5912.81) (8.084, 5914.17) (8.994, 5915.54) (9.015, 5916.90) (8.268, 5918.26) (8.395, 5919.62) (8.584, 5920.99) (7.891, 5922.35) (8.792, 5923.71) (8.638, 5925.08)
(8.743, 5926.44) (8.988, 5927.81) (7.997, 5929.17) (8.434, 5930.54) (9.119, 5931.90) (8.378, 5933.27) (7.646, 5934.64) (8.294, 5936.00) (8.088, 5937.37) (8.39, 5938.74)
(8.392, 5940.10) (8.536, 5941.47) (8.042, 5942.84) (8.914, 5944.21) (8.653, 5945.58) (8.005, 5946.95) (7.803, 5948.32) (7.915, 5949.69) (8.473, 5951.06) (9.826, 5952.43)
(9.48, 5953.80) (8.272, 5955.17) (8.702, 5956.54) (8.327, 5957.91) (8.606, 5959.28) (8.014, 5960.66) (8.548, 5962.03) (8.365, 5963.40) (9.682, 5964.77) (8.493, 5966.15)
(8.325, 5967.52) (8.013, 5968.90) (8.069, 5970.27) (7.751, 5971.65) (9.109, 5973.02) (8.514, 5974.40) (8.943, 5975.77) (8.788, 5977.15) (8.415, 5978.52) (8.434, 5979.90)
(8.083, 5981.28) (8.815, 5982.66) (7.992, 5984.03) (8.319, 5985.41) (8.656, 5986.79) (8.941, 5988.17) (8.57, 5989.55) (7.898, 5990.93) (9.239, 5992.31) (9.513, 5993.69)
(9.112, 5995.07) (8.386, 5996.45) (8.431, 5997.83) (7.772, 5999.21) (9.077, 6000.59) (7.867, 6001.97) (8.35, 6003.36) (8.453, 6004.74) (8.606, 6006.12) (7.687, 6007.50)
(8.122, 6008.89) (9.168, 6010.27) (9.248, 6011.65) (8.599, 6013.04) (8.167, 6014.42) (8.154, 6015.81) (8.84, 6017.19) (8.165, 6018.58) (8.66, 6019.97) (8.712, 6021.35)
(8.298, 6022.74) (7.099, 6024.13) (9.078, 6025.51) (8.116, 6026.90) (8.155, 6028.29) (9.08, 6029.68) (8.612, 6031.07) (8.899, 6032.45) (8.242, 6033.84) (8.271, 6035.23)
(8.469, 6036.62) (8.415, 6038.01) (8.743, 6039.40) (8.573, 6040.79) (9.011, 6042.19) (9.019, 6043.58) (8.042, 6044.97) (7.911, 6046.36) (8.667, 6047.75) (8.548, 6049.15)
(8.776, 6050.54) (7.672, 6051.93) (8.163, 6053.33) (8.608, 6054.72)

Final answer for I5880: 3.26 angstrom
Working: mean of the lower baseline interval 9.02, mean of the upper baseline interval 8.51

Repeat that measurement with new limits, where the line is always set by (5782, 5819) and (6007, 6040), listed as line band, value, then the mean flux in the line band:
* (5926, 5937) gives 0.30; 8.43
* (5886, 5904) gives 1.93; 7.81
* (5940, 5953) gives 0.28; 8.44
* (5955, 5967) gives 0.05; 8.57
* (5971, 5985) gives 0.13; 8.49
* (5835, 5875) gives 0.56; 8.71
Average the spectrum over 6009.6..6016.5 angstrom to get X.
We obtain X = 8.67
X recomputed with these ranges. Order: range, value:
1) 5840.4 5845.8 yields 8.99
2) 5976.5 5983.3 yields 8.5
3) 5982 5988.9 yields 8.55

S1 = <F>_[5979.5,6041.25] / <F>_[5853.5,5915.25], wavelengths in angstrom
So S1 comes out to 1.02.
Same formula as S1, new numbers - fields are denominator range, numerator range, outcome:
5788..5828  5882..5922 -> 0.91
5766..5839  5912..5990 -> 0.94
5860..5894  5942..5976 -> 1.03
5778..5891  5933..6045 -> 0.97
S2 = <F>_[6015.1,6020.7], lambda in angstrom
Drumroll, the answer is 8.45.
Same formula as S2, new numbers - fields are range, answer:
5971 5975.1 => 8.48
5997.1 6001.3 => 8.43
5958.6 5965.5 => 8.64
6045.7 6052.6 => 8.32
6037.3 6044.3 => 8.74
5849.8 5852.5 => 8.5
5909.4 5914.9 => 8.61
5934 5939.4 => 8.11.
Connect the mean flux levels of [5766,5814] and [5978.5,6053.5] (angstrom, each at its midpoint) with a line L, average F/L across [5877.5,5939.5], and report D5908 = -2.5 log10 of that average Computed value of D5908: 0.06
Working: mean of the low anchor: 9.09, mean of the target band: 8.29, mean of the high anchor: 8.48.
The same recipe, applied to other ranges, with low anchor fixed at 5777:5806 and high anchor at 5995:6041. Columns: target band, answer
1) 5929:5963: 0.015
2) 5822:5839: -0.034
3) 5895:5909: 0.030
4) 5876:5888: 0.054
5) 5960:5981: 0.004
